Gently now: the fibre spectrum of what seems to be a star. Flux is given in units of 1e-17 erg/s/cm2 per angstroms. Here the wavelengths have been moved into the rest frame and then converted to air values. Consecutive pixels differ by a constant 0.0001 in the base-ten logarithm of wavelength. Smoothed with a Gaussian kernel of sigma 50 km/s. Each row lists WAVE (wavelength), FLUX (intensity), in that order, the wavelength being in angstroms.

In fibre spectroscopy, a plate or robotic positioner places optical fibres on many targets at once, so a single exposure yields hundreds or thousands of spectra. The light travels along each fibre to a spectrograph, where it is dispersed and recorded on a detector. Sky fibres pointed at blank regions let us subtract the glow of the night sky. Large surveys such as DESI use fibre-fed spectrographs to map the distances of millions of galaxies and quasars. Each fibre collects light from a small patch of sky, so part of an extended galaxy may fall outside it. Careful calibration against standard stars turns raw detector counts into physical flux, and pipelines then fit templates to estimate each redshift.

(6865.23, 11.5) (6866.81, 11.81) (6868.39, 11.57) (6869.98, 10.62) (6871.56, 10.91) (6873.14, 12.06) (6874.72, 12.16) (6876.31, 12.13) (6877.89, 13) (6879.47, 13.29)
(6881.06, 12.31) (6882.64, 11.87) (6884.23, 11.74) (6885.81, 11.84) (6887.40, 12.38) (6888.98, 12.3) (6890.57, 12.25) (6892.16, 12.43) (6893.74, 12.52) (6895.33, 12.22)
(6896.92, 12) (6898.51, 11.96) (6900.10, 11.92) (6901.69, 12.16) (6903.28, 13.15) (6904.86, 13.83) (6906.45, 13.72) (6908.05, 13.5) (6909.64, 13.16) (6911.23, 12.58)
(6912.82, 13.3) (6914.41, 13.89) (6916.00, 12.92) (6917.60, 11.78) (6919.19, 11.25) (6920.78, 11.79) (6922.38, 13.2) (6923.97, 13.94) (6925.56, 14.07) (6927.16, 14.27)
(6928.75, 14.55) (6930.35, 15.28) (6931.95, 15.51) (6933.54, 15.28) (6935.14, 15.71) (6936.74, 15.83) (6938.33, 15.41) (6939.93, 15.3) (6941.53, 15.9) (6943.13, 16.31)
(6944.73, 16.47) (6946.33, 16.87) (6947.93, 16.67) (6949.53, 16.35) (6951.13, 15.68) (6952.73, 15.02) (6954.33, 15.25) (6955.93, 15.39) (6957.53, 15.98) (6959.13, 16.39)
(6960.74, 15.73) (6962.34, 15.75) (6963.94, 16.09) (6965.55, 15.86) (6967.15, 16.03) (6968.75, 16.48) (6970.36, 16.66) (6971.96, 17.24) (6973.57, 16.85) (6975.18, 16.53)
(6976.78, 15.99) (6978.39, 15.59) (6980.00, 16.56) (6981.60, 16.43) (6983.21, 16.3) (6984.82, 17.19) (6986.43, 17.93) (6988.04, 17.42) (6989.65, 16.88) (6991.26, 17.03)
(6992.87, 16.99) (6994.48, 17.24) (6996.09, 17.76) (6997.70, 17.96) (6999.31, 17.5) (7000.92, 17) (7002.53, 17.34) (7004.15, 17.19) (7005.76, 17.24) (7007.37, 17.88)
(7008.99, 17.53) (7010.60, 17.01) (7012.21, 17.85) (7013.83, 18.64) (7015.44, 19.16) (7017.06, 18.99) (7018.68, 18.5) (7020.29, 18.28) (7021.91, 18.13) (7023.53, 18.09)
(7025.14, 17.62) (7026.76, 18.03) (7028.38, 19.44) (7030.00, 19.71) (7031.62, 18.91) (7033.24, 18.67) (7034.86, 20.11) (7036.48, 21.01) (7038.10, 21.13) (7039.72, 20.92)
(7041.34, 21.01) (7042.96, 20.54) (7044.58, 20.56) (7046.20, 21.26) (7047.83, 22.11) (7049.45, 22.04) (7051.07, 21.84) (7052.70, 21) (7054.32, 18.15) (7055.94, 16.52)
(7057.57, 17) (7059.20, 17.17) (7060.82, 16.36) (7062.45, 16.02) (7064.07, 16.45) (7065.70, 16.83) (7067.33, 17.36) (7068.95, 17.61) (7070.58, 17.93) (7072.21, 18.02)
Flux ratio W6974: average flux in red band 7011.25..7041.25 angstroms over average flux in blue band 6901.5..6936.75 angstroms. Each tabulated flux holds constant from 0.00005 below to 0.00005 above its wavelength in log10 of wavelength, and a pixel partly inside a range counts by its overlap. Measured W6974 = 1.40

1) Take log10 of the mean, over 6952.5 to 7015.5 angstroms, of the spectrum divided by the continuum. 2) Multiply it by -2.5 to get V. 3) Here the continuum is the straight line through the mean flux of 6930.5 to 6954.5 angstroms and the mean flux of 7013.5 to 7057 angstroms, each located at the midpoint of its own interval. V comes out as 0.05 mag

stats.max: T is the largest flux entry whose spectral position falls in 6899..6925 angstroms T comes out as 13.94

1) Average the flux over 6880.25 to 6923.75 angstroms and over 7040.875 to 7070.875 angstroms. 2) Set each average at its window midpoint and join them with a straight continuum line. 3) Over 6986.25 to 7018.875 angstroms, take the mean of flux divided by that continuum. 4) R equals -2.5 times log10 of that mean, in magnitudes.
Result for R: -0.064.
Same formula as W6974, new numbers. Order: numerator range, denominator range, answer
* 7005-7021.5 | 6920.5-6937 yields 1.25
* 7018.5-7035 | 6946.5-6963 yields 1.17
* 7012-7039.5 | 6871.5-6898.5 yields 1.56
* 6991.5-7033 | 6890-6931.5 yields 1.38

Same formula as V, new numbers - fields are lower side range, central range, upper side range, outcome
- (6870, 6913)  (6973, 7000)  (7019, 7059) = 0.007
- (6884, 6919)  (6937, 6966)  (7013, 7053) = -0.040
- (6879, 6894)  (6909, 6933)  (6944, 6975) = 0.052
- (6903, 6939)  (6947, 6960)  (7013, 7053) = -0.020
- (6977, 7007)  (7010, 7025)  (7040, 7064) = -0.015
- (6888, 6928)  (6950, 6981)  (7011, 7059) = -0.018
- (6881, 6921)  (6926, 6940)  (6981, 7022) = -0.080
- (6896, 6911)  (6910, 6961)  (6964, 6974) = -0.012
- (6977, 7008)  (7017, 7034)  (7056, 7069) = -0.098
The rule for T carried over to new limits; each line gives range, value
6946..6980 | 17.24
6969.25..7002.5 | 17.96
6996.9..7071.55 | 22.11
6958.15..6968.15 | 16.39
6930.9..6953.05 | 16.87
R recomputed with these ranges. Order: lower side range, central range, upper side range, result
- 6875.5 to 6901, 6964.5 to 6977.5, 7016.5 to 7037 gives -0.02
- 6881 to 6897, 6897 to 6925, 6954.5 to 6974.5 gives 0.04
